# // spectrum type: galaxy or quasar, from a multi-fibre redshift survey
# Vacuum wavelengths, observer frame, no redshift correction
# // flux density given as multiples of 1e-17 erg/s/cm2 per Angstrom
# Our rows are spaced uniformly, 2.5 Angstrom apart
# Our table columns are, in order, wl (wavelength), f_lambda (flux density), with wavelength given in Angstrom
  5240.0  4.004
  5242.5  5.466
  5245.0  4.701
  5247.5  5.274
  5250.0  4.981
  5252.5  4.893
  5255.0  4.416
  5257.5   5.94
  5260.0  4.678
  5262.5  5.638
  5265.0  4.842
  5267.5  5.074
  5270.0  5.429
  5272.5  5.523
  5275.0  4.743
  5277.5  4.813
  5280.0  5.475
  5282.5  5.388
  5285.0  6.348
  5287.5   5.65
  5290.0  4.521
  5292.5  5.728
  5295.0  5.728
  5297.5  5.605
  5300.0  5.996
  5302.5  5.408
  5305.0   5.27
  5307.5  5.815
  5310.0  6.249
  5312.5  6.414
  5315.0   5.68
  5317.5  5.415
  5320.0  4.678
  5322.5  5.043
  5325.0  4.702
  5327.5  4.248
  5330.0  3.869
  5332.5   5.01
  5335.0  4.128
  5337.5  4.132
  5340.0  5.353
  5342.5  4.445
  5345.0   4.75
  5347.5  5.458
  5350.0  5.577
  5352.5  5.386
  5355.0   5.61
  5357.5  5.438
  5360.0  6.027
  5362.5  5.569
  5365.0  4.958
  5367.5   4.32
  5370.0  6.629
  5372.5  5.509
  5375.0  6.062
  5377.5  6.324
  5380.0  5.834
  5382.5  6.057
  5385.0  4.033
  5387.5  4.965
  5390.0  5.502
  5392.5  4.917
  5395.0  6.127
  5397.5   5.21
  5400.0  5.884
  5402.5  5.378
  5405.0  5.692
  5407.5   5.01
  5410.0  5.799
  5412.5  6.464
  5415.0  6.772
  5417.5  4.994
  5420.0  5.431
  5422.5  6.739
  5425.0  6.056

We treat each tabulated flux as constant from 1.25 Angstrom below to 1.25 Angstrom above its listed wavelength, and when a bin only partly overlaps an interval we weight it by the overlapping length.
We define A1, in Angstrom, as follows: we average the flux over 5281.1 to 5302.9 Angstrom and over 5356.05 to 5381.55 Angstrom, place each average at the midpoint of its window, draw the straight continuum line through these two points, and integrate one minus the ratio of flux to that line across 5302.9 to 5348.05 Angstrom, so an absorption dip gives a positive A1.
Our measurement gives 4.77 Angstrom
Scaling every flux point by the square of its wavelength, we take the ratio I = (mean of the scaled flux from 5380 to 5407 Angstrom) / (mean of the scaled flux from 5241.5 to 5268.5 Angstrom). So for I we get 1.12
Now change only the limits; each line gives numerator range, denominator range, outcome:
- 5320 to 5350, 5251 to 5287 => 0.92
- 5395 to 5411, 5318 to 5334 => 1.23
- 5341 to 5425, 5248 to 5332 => 1.09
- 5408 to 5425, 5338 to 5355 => 1.19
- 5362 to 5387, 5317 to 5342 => 1.21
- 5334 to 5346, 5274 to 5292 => 0.88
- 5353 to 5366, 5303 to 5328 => 1.04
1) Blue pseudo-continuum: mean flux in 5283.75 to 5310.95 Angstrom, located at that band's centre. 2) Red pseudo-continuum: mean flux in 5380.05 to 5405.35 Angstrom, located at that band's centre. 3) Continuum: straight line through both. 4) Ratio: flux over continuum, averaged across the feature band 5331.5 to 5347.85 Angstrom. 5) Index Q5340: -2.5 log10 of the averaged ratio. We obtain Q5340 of 0.18 mag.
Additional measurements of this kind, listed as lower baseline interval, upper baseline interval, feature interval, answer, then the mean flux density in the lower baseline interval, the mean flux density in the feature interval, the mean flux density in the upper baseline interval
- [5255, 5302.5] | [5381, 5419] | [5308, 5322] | -0.05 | 5.37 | 5.66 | 5.52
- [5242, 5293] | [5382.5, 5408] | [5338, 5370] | 0.00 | 5.2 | 5.27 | 5.32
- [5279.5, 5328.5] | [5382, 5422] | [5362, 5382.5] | -0.03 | 5.47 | 5.68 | 5.53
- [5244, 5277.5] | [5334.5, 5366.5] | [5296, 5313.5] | -0.14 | 5.08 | 5.81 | 5.16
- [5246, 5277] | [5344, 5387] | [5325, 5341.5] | 0.20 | 5.11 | 4.48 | 5.5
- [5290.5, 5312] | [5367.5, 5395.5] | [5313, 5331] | 0.16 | 5.71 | 4.89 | 5.56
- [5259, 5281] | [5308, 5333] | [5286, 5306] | -0.07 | 5.14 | 5.5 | 5.15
